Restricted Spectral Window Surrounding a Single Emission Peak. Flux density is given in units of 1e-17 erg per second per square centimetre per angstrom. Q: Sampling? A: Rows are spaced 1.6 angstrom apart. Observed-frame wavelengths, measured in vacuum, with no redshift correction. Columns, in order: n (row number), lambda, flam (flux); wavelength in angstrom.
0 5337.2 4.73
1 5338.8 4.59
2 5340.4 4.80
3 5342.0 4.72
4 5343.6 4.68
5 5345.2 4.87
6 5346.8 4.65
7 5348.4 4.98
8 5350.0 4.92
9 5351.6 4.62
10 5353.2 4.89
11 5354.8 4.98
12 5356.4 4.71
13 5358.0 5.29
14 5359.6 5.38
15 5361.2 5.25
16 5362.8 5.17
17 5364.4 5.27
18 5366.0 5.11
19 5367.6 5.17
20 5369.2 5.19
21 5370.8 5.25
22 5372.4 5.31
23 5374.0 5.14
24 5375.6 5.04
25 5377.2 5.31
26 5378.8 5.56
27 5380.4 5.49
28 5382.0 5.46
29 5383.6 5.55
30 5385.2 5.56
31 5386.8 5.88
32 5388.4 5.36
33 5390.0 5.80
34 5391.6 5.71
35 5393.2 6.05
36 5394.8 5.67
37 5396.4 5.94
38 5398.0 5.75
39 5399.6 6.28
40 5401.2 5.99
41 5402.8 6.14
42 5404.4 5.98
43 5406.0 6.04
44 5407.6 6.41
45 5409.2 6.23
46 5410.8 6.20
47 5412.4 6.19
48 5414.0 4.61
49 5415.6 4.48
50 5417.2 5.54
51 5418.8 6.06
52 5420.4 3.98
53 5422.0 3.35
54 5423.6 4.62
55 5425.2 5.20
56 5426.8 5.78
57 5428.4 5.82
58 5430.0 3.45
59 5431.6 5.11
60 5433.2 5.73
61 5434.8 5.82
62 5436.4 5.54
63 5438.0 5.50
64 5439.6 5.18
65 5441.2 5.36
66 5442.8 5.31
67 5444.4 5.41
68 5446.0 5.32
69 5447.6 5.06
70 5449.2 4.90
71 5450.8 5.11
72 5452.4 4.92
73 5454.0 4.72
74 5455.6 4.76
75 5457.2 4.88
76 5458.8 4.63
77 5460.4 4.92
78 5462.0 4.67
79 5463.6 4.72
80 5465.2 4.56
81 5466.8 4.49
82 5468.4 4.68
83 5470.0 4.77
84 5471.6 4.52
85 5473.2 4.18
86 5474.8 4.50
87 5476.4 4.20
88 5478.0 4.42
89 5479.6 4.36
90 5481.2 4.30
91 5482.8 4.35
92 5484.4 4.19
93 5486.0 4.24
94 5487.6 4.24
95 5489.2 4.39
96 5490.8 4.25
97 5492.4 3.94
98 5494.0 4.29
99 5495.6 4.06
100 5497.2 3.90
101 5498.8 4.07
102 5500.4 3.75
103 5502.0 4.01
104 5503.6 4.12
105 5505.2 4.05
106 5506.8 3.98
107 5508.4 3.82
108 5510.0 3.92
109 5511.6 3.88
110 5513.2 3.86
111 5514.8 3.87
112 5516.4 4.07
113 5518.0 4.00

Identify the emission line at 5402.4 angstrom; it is C IV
